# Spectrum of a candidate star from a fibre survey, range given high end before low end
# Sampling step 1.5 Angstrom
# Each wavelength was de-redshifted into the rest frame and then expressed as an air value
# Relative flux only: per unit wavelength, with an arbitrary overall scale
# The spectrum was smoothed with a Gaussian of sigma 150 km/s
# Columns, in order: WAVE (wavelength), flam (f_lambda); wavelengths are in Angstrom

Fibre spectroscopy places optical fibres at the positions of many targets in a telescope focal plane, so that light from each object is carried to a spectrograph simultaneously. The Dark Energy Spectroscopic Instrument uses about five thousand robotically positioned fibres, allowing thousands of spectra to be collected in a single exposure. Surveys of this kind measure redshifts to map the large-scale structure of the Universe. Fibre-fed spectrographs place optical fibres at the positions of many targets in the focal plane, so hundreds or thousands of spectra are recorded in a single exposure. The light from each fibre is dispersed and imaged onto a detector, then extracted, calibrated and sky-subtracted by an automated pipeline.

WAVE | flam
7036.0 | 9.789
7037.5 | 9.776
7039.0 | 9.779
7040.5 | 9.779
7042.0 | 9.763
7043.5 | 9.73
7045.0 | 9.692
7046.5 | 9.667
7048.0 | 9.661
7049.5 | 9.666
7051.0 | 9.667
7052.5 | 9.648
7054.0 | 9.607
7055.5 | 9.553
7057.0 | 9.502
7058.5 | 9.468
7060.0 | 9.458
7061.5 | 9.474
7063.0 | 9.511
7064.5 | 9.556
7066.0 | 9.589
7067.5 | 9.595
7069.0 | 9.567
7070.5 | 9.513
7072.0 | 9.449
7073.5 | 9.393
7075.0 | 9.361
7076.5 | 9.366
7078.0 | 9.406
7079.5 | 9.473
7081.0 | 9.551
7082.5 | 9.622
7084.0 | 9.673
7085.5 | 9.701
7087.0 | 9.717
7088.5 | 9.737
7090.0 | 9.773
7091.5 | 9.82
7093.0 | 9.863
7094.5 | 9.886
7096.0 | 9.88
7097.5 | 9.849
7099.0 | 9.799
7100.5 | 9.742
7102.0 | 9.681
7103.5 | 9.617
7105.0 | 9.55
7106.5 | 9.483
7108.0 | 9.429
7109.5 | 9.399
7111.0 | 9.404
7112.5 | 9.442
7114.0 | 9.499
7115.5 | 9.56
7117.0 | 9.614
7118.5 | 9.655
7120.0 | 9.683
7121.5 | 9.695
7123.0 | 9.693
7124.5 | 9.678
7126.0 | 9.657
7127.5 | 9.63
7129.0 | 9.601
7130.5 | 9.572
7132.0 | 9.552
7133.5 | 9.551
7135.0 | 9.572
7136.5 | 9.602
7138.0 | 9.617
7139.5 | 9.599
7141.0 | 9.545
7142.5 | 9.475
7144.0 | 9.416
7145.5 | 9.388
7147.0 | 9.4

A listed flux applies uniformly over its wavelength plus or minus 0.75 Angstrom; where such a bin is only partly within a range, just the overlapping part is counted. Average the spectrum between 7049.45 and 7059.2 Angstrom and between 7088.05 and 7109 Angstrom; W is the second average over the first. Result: 1.0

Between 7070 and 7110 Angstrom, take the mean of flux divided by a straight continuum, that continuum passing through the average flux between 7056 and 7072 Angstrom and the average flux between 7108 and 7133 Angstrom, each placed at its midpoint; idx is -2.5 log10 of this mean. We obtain -0.01 mag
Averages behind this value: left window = 9.52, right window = 9.58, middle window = 9.62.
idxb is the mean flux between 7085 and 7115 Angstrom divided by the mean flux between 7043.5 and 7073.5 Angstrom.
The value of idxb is 1.0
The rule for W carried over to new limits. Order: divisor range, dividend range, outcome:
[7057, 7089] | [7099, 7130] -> 1.01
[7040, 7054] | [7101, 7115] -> 0.98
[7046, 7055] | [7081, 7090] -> 1.00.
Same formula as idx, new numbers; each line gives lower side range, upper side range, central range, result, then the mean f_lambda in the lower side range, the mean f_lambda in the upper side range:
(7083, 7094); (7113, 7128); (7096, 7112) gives 0.01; 9.75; 9.63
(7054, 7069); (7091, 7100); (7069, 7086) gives 0.02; 9.53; 9.85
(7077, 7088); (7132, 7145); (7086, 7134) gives -0.01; 9.59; 9.54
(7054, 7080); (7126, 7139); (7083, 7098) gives -0.03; 9.49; 9.59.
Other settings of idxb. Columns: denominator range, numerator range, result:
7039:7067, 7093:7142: 1.00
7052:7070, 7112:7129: 1.01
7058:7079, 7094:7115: 1.01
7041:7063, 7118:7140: 1.00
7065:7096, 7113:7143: 1.00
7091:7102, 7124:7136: 0.98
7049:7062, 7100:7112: 1.00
